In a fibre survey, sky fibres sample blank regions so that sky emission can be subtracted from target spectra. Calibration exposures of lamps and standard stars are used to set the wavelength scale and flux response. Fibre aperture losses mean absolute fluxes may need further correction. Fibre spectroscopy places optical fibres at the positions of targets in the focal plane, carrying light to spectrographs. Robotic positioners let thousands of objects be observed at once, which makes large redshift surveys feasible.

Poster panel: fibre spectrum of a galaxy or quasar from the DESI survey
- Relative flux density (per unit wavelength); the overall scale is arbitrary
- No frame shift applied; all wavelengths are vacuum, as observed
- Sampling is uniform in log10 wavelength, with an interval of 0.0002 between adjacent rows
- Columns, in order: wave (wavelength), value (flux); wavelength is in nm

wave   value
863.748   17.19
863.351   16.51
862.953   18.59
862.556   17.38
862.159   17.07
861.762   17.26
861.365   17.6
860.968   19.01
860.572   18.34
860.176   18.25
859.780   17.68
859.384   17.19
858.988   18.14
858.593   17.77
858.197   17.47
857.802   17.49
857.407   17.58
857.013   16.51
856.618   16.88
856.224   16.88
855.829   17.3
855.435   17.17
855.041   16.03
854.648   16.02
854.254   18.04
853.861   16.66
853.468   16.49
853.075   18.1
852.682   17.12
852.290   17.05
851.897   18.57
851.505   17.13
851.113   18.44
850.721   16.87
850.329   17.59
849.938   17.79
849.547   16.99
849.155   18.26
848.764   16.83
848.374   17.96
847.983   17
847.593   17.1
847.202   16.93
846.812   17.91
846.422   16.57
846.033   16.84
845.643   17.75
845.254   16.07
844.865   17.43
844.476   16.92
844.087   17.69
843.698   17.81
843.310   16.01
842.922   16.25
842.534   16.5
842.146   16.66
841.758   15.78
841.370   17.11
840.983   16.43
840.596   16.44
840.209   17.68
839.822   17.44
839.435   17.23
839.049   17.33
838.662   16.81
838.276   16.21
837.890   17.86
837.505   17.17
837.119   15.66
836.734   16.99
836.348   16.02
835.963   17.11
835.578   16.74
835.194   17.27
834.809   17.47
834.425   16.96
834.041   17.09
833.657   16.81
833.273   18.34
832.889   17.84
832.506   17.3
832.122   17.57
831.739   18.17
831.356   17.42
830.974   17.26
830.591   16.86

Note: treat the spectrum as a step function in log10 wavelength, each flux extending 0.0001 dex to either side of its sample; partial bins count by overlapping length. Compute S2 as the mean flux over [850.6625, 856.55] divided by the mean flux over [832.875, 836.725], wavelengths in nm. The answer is 1.0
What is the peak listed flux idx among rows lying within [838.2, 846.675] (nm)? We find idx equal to 17.81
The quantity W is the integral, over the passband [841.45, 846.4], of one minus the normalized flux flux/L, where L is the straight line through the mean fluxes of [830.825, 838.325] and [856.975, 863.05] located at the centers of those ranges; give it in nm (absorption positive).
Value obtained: 0.16 nm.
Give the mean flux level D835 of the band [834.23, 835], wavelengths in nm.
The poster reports 17.2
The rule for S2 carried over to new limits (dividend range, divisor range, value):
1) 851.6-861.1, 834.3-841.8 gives 1.03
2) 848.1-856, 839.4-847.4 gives 1.02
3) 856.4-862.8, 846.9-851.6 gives 1.01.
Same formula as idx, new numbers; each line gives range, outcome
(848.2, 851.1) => 18.26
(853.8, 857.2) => 18.04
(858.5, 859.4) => 18.14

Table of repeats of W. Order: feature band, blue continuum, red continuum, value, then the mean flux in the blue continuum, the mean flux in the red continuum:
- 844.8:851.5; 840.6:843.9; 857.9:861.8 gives -0.12 nm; 16.6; 17.9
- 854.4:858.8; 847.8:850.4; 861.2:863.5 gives 0.11 nm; 17.5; 17.4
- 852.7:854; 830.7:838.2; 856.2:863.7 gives 0.03 nm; 17.2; 17.6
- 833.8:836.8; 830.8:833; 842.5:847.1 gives 0.08 nm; 17.6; 17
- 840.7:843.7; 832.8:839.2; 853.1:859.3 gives 0.10 nm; 17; 17.1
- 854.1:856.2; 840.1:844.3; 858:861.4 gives 0.09 nm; 16.7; 18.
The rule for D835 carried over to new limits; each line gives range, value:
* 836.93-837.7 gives 16.4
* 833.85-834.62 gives 17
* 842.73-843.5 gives 16.1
